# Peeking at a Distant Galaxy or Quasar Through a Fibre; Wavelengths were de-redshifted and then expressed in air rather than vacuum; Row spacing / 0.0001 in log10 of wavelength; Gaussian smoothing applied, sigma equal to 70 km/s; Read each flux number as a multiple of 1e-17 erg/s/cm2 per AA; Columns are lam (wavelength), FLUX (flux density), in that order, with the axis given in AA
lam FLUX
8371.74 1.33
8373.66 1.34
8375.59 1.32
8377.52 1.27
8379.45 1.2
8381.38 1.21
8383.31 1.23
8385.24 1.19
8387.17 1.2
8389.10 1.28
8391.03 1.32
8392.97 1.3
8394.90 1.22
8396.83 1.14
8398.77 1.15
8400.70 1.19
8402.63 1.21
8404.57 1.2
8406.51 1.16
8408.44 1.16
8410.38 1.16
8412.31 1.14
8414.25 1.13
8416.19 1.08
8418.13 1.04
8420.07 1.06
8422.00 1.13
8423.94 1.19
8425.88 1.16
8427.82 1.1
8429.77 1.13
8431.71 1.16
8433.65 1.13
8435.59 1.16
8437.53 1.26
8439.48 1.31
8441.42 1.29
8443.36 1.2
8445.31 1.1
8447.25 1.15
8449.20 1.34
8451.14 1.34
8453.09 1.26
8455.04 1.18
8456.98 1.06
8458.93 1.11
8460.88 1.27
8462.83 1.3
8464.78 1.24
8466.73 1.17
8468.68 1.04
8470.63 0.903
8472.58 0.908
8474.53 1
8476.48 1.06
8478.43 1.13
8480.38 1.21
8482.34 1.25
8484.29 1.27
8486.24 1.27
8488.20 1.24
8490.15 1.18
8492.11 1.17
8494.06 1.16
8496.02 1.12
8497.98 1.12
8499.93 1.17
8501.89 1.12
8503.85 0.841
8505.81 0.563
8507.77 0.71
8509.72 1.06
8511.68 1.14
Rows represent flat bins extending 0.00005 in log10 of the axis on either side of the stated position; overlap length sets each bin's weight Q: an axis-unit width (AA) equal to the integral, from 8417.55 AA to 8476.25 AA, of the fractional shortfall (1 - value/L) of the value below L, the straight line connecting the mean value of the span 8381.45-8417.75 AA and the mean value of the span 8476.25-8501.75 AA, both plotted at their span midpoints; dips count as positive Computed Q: 1.5 AA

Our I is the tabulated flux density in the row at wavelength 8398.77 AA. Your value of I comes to 1.15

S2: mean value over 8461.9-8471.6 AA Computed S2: 1.13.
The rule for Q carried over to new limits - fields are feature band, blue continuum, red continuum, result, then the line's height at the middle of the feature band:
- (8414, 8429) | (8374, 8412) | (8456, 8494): 1.0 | 1.19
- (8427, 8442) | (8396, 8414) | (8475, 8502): -0.3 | 1.17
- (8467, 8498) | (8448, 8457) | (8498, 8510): -2.2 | 1.06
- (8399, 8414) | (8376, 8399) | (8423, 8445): 0.5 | 1.21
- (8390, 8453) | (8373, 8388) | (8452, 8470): 1.4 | 1.21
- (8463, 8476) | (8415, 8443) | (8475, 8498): 1.3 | 1.17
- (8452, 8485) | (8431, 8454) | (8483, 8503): 1.8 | 1.2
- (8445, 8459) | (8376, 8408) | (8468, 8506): -0.7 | 1.14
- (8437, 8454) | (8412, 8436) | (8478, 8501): -1.6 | 1.15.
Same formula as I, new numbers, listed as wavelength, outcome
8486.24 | 1.27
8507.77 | 0.71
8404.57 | 1.2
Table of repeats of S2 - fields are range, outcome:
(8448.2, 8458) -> 1.24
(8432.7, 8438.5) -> 1.18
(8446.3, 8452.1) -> 1.28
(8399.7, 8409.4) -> 1.18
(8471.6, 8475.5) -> 0.954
